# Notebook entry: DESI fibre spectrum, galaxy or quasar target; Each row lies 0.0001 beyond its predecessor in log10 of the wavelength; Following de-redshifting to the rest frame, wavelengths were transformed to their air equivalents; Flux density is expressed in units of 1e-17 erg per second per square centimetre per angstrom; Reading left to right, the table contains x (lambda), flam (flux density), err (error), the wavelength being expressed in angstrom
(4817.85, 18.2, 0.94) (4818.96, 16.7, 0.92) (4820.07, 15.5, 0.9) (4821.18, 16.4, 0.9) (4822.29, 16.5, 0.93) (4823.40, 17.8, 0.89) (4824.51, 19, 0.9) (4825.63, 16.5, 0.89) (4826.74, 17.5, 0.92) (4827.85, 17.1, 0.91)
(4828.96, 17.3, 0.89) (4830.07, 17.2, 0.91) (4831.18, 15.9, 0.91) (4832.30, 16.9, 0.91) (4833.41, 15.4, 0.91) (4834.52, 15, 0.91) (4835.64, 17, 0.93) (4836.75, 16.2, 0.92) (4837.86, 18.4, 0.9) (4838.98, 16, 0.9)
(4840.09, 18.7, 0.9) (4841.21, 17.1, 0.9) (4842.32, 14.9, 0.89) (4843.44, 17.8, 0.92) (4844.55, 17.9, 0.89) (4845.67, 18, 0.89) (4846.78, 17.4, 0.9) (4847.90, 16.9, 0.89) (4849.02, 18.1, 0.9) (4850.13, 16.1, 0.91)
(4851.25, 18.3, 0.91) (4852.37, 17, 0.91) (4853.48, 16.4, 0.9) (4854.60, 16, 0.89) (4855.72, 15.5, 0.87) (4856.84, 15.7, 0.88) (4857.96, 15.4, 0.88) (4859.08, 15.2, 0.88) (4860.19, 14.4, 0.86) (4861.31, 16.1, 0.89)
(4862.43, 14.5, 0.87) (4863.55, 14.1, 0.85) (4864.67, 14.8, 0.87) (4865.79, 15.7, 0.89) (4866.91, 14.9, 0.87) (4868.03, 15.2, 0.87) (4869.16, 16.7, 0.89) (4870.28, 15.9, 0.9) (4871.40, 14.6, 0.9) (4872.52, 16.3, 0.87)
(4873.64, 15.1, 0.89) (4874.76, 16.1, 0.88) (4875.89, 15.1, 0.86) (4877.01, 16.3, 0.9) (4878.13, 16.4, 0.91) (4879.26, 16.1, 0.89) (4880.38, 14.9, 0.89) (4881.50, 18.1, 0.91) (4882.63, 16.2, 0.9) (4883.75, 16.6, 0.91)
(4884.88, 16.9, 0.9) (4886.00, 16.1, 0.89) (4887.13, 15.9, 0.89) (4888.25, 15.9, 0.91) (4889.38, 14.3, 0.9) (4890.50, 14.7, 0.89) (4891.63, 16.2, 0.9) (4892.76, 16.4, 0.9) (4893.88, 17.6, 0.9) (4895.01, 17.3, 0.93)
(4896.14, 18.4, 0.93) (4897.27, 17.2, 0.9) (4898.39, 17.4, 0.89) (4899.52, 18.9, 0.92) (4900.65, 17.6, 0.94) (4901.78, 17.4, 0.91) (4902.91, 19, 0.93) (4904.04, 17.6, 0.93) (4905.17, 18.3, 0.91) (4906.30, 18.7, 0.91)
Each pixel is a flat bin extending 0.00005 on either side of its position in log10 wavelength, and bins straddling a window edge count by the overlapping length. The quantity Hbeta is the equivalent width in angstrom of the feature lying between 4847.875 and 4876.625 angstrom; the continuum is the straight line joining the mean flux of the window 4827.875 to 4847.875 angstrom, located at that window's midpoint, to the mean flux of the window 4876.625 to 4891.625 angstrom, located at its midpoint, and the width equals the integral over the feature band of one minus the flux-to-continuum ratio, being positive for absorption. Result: 1.2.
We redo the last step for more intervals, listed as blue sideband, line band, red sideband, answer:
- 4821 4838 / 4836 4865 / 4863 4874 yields -0.7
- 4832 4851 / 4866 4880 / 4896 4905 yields 1.4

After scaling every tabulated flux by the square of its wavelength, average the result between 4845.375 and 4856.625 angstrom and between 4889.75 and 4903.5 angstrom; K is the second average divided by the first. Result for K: 1.0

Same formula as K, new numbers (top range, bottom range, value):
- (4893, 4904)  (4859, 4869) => 1.20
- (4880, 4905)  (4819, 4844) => 1.03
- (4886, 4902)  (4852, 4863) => 1.09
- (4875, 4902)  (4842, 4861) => 1.02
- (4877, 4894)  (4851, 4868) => 1.05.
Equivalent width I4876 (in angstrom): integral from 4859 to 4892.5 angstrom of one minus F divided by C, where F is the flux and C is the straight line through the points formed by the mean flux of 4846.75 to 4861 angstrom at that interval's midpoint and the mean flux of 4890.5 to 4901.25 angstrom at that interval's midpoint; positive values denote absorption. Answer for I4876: 2.3 angstrom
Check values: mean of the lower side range 16.3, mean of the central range 15.7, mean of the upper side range 17.3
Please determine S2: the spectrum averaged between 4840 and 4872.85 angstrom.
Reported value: 16.1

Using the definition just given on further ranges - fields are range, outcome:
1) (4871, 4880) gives 15.8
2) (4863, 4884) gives 15.7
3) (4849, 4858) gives 16.5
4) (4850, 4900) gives 16.1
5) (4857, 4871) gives 15.2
